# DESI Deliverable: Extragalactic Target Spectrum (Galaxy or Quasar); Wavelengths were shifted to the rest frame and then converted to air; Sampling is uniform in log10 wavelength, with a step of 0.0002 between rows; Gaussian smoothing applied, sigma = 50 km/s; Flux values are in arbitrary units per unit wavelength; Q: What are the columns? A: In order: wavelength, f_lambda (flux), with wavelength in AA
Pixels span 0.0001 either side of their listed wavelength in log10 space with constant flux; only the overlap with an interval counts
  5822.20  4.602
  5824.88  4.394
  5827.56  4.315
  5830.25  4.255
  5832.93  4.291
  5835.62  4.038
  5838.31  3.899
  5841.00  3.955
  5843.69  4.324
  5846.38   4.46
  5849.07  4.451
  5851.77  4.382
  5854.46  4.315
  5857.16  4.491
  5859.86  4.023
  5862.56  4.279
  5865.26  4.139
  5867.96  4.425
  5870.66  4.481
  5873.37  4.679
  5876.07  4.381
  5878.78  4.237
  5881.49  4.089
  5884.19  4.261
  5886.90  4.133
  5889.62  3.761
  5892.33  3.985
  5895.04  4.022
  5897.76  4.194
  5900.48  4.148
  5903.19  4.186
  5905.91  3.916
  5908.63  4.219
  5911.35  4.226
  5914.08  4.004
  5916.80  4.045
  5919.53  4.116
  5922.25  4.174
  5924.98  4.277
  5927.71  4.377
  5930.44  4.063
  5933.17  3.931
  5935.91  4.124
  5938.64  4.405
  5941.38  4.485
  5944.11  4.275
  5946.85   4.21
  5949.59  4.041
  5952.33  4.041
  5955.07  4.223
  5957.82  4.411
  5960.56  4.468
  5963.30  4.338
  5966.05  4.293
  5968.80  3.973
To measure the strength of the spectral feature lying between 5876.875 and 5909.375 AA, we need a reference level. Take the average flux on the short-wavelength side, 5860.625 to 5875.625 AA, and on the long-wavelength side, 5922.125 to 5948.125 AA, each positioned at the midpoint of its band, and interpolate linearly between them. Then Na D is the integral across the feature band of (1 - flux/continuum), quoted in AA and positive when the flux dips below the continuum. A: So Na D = 1.7 AA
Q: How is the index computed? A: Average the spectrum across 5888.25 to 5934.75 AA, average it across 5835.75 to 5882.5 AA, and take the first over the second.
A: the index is 1.0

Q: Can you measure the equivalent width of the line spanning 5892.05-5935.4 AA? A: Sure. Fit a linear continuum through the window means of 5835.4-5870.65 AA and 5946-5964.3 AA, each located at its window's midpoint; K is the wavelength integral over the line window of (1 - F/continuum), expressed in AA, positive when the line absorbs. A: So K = 1.3 AA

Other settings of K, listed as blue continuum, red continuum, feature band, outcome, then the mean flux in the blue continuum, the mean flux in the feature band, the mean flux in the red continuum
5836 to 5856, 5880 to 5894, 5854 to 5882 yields -1.28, 4.25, 4.33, 4.05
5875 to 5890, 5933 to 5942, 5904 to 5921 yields 0.49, 4.16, 4.09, 4.25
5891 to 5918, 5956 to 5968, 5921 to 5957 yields 0.37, 4.1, 4.2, 4.35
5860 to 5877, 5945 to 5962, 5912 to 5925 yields 0.54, 4.37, 4.11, 4.23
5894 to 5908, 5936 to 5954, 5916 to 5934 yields 0.11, 4.1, 4.15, 4.24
